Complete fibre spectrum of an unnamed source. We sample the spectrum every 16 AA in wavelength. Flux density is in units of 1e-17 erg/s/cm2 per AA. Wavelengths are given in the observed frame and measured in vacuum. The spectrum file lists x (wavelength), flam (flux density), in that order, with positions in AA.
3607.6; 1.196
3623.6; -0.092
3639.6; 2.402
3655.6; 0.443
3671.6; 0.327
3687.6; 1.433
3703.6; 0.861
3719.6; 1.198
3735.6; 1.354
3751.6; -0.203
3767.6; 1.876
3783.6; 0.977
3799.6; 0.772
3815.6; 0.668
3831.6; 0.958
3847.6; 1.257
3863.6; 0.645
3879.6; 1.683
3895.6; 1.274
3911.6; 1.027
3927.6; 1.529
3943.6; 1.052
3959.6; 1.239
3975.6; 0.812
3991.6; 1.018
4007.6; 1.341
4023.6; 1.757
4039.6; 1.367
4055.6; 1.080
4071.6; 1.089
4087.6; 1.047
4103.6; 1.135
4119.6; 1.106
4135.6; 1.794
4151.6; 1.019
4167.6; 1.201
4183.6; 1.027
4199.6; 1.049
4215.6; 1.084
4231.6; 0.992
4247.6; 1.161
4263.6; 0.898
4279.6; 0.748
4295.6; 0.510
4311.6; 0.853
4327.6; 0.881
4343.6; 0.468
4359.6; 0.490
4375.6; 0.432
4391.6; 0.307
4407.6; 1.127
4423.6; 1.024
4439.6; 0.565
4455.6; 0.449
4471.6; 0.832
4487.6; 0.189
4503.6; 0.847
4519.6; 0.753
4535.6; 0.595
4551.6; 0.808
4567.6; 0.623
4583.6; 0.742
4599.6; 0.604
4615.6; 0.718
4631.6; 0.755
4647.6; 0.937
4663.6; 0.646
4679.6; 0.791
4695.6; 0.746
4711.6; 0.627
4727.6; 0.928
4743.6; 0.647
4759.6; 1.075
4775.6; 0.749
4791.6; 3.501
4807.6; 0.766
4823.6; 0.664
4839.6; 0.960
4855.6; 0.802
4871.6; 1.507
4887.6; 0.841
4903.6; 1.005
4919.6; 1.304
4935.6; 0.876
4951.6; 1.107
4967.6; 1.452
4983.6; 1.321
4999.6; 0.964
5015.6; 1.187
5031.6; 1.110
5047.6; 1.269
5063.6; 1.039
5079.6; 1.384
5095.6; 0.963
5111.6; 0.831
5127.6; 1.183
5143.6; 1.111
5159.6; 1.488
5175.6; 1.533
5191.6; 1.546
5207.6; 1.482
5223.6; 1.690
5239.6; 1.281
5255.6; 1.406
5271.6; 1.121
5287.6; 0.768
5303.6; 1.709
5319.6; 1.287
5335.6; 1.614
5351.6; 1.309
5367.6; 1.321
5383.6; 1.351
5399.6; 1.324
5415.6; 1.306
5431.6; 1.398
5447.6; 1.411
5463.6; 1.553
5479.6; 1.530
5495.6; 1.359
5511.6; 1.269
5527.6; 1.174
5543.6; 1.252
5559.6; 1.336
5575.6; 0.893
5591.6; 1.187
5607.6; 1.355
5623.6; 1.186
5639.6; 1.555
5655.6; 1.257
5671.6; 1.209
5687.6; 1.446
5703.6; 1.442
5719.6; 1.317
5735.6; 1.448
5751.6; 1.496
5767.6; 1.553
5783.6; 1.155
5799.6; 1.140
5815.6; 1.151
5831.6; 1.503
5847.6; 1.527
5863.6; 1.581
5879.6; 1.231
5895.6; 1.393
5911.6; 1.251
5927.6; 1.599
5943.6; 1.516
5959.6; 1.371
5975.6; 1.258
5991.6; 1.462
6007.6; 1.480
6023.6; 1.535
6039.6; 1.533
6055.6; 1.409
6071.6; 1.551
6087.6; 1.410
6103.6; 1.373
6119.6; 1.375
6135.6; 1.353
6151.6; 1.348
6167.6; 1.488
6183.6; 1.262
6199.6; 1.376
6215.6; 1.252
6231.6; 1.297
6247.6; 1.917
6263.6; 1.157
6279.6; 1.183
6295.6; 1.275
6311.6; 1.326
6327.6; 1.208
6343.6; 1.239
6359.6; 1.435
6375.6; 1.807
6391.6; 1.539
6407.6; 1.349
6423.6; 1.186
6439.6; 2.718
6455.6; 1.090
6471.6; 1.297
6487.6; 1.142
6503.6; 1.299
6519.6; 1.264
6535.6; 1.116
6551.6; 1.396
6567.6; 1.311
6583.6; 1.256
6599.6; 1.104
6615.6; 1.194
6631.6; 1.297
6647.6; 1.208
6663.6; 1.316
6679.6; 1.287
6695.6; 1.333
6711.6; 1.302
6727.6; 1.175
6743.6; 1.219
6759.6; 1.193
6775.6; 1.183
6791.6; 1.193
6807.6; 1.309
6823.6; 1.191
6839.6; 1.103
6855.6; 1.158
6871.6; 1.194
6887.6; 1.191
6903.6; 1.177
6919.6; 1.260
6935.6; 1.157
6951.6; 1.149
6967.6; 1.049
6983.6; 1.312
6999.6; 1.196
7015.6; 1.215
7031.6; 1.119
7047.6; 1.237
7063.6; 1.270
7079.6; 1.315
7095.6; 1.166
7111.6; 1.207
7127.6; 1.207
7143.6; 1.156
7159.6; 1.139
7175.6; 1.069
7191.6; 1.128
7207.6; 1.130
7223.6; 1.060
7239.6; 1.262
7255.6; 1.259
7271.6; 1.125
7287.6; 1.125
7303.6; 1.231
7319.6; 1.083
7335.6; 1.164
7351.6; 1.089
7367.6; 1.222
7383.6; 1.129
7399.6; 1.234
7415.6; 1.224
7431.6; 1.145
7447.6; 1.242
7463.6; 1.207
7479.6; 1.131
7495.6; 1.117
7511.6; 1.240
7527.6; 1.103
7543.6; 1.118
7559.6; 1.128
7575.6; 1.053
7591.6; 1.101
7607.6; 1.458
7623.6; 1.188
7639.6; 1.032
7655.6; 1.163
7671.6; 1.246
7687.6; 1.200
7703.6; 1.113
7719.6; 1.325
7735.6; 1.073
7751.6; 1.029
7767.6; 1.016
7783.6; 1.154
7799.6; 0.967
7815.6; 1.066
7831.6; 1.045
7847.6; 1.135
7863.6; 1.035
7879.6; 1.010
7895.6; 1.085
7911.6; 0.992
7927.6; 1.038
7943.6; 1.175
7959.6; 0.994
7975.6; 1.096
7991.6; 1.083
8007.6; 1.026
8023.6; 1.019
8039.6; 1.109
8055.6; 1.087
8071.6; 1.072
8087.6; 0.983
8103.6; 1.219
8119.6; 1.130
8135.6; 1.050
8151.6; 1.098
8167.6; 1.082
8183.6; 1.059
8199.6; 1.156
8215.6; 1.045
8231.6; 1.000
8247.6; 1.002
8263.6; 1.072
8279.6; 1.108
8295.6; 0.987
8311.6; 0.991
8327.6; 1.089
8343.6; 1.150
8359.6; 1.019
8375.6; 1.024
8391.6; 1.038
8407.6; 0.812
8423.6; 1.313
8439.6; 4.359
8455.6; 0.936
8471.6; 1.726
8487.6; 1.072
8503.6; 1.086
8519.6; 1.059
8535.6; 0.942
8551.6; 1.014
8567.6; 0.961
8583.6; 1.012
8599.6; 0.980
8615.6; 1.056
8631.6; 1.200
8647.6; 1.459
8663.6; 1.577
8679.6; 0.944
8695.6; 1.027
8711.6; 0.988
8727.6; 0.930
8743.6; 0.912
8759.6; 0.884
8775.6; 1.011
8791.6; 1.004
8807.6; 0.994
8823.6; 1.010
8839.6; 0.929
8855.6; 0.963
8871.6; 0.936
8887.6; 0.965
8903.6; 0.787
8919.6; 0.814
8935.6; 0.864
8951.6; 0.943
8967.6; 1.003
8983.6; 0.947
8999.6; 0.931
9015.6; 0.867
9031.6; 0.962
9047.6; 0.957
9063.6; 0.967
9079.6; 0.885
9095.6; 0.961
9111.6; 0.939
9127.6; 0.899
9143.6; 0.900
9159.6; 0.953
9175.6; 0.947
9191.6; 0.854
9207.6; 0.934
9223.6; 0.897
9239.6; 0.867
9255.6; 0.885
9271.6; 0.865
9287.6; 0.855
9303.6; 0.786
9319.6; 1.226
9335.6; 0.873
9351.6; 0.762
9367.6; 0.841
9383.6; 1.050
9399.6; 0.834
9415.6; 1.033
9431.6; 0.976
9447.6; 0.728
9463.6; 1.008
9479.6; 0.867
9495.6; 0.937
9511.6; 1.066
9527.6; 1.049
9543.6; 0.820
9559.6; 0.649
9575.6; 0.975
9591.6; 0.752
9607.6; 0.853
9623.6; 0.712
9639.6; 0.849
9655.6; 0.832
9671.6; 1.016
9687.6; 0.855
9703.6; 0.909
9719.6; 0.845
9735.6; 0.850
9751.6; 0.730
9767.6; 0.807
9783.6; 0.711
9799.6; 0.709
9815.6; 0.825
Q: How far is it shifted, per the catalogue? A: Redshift 0.286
